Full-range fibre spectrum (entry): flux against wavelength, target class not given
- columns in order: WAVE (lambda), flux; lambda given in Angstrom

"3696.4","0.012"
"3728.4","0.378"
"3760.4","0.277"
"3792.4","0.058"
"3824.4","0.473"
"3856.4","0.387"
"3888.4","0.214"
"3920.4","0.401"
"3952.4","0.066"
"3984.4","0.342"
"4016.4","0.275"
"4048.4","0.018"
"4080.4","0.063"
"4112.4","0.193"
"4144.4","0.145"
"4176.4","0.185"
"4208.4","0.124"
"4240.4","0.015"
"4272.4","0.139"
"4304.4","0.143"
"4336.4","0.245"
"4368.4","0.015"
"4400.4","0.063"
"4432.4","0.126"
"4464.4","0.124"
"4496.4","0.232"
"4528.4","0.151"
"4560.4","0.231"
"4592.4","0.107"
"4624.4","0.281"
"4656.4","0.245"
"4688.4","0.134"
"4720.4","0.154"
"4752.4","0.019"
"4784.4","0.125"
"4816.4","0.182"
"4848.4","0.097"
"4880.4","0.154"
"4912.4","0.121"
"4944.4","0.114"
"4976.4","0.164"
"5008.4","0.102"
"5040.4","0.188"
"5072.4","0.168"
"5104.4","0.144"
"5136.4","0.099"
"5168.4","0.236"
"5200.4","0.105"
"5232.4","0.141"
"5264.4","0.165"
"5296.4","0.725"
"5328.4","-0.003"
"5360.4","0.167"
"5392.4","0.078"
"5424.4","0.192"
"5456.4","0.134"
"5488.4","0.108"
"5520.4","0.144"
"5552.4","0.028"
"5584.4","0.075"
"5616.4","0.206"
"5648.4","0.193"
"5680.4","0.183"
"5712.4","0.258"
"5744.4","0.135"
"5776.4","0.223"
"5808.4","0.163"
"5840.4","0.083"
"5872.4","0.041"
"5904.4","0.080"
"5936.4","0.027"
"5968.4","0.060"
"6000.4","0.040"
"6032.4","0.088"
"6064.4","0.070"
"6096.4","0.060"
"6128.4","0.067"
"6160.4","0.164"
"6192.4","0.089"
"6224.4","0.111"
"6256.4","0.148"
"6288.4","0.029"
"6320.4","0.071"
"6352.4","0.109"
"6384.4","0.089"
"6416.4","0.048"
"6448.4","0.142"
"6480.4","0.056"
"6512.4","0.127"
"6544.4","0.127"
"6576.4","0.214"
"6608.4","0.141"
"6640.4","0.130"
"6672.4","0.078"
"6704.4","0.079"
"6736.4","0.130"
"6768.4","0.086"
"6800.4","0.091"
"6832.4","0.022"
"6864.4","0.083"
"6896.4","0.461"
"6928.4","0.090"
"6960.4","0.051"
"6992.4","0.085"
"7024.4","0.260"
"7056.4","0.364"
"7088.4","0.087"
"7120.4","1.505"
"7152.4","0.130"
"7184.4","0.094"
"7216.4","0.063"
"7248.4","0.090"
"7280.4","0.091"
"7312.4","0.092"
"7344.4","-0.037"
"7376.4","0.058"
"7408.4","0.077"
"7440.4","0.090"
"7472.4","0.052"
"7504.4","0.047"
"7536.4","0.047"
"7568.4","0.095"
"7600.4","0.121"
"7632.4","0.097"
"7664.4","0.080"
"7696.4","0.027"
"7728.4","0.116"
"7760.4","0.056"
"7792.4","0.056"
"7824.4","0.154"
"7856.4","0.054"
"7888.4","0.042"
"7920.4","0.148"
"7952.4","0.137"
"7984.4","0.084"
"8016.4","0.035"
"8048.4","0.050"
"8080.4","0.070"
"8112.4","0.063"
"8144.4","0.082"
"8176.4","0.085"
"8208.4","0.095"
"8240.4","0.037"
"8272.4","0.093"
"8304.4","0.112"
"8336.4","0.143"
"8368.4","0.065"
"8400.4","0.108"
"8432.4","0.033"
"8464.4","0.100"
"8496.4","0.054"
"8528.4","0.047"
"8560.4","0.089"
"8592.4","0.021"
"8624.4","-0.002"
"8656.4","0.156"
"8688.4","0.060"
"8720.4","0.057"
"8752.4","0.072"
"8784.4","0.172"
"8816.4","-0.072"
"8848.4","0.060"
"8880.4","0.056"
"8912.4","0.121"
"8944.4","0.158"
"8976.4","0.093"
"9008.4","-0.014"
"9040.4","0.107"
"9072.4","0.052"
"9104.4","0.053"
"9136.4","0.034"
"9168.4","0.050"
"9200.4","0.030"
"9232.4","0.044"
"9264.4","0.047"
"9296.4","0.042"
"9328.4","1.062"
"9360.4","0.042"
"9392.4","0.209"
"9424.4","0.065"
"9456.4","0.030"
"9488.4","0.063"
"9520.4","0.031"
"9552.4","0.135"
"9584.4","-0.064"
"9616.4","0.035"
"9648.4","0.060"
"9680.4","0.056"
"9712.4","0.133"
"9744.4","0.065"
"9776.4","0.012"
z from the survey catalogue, 0.42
